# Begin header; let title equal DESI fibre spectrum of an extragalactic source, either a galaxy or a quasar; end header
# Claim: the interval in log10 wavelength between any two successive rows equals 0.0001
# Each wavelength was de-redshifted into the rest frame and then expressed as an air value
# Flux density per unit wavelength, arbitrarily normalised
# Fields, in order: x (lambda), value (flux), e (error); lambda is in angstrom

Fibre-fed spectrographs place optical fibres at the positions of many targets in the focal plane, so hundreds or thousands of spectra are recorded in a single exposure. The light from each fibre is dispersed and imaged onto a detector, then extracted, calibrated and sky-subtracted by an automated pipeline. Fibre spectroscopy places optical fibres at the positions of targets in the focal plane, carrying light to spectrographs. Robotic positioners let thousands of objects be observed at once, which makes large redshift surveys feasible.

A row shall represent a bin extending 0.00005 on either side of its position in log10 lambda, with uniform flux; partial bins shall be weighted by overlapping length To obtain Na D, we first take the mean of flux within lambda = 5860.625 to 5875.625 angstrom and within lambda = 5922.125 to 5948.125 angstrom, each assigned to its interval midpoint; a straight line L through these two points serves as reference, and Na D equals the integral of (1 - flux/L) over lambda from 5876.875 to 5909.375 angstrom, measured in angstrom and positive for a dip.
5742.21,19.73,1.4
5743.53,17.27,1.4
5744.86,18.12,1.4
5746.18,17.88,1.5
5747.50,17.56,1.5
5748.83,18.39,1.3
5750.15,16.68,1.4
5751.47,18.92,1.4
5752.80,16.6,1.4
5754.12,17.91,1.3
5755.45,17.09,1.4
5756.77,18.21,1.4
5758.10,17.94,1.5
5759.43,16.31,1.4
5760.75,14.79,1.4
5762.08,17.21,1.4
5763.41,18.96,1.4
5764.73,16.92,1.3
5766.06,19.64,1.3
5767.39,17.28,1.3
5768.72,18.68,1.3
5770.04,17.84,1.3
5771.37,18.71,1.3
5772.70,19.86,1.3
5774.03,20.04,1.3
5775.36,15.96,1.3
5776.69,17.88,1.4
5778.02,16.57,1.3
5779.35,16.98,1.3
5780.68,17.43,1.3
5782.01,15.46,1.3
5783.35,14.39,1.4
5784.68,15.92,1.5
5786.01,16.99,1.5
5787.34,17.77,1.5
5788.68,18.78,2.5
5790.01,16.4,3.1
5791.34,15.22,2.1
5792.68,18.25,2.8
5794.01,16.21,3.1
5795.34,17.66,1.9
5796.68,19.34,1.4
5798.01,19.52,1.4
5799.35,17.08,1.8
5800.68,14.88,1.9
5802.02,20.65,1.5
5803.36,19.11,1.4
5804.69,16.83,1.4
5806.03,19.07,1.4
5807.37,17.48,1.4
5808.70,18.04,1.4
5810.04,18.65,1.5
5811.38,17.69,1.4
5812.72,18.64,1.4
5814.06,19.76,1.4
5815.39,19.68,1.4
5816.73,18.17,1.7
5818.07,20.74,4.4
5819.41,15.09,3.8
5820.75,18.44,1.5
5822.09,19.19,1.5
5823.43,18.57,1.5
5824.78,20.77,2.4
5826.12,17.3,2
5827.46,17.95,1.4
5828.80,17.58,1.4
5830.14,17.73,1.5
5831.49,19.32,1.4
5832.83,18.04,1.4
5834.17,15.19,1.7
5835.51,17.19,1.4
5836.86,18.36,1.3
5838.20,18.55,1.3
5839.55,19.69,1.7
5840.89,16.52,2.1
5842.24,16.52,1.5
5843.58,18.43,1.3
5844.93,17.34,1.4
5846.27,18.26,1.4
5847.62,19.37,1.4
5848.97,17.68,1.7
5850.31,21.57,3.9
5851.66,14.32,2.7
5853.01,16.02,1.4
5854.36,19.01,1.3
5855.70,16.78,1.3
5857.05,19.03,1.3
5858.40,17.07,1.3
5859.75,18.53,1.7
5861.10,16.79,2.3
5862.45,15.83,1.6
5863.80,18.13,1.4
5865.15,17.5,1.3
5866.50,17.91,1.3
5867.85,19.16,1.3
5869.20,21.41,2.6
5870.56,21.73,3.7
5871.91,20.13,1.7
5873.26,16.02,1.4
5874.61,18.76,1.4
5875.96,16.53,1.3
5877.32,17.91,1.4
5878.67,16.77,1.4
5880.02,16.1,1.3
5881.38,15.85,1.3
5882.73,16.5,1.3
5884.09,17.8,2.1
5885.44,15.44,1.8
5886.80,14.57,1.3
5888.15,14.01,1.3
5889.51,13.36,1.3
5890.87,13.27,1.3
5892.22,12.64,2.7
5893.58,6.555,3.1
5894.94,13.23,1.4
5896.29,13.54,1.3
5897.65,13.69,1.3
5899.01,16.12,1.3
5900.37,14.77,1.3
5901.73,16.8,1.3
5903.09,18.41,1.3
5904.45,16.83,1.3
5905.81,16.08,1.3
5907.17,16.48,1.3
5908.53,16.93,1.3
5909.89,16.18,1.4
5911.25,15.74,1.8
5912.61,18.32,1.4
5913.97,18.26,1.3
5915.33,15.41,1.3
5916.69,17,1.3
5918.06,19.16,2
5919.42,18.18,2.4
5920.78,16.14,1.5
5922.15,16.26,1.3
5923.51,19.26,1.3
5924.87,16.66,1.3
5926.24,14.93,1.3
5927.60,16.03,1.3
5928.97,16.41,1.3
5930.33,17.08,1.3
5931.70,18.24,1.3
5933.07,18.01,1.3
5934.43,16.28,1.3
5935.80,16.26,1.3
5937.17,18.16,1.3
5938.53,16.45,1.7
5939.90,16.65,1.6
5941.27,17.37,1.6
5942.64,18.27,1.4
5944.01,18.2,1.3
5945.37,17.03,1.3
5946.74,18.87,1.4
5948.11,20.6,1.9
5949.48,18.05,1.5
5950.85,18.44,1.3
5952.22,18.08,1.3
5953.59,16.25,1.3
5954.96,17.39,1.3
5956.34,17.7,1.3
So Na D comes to 5.22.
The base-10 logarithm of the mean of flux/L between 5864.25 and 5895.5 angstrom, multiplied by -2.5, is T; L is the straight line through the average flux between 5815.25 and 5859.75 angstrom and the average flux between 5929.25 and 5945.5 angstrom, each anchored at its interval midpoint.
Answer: 0.10 mag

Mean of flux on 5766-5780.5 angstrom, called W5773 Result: 18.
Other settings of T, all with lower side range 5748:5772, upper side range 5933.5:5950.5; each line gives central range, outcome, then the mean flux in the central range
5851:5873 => -0.02 mag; 18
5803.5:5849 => -0.03 mag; 18.2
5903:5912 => 0.07 mag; 16.6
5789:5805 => 0.00 mag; 17.6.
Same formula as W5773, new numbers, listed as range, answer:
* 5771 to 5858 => 17.9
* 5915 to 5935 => 17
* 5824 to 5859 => 17.9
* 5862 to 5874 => 18.7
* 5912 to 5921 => 17.6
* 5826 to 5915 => 16.9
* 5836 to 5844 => 18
